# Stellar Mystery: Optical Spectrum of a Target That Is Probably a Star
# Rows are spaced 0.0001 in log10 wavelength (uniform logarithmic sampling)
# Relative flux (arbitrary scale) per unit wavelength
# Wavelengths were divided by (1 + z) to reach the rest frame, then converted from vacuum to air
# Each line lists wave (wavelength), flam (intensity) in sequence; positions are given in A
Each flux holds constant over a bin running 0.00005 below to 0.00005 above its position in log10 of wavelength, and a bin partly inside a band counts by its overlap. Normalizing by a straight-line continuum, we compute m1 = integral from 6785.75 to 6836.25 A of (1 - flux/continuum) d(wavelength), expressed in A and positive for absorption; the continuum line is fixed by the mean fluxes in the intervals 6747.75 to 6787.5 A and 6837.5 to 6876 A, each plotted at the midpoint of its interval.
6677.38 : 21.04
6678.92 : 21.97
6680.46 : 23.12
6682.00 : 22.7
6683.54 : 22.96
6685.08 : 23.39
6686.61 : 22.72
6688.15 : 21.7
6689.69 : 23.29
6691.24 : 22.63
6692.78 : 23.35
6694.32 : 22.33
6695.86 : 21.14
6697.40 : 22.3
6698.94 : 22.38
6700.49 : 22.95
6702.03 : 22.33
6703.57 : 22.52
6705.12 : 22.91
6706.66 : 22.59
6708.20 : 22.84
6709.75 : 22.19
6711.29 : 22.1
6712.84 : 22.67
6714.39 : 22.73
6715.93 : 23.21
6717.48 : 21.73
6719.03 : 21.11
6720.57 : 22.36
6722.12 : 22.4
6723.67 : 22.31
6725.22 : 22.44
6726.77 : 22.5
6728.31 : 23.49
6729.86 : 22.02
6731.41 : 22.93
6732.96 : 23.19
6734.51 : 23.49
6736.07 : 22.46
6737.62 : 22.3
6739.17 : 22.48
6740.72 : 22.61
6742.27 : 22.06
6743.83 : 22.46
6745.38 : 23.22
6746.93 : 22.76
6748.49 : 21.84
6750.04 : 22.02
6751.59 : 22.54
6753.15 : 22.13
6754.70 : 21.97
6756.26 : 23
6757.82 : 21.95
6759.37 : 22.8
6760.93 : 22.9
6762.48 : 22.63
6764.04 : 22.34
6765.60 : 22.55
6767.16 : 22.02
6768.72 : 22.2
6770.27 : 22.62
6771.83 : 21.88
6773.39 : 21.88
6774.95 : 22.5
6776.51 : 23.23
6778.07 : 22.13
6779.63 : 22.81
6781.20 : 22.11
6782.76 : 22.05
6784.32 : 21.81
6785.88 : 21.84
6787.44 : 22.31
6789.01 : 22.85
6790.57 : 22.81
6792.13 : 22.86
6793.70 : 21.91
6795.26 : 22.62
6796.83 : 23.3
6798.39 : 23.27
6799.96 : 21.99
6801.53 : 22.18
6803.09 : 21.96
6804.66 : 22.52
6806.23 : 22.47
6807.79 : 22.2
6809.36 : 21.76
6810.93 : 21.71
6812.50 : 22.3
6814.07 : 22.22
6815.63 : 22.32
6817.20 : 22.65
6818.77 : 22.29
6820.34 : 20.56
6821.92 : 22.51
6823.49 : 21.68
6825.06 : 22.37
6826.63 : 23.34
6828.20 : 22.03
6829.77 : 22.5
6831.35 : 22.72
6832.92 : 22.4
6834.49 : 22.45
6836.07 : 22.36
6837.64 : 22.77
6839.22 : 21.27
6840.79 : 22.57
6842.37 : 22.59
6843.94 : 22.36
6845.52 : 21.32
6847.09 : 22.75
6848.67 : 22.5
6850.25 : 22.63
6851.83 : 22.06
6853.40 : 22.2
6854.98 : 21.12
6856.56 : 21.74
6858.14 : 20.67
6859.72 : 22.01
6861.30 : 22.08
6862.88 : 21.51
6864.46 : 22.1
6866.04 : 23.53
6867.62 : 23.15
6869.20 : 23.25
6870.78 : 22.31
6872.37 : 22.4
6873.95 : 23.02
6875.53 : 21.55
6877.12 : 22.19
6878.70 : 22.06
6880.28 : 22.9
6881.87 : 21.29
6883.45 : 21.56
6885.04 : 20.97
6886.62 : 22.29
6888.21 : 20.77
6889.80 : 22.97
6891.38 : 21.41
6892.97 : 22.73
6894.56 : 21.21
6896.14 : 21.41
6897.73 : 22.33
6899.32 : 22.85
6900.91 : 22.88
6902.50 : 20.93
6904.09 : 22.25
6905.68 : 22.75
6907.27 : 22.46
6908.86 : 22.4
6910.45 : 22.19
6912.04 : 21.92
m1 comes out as -0.2 A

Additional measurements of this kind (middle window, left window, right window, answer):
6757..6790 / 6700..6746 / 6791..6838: 0.1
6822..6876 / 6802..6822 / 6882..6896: -0.9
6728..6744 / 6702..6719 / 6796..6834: -0.2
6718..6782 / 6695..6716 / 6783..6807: 0.0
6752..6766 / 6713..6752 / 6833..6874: 0.0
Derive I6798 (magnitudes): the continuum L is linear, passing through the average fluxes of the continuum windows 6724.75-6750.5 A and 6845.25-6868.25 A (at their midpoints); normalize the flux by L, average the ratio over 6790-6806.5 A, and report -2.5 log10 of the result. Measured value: -0.01 mag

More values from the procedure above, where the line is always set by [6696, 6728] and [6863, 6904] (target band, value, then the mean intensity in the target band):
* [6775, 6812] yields 0.00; 22.4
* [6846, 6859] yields 0.01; 21.9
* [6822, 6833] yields -0.01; 22.5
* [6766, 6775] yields 0.01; 22.2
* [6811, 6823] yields 0.01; 22.1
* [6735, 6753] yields 0.00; 22.4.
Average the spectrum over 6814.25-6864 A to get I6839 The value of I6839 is 22.1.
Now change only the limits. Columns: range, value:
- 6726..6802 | 22.5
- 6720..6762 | 22.5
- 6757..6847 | 22.3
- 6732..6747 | 22.7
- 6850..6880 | 22.2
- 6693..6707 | 22.4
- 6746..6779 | 22.4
